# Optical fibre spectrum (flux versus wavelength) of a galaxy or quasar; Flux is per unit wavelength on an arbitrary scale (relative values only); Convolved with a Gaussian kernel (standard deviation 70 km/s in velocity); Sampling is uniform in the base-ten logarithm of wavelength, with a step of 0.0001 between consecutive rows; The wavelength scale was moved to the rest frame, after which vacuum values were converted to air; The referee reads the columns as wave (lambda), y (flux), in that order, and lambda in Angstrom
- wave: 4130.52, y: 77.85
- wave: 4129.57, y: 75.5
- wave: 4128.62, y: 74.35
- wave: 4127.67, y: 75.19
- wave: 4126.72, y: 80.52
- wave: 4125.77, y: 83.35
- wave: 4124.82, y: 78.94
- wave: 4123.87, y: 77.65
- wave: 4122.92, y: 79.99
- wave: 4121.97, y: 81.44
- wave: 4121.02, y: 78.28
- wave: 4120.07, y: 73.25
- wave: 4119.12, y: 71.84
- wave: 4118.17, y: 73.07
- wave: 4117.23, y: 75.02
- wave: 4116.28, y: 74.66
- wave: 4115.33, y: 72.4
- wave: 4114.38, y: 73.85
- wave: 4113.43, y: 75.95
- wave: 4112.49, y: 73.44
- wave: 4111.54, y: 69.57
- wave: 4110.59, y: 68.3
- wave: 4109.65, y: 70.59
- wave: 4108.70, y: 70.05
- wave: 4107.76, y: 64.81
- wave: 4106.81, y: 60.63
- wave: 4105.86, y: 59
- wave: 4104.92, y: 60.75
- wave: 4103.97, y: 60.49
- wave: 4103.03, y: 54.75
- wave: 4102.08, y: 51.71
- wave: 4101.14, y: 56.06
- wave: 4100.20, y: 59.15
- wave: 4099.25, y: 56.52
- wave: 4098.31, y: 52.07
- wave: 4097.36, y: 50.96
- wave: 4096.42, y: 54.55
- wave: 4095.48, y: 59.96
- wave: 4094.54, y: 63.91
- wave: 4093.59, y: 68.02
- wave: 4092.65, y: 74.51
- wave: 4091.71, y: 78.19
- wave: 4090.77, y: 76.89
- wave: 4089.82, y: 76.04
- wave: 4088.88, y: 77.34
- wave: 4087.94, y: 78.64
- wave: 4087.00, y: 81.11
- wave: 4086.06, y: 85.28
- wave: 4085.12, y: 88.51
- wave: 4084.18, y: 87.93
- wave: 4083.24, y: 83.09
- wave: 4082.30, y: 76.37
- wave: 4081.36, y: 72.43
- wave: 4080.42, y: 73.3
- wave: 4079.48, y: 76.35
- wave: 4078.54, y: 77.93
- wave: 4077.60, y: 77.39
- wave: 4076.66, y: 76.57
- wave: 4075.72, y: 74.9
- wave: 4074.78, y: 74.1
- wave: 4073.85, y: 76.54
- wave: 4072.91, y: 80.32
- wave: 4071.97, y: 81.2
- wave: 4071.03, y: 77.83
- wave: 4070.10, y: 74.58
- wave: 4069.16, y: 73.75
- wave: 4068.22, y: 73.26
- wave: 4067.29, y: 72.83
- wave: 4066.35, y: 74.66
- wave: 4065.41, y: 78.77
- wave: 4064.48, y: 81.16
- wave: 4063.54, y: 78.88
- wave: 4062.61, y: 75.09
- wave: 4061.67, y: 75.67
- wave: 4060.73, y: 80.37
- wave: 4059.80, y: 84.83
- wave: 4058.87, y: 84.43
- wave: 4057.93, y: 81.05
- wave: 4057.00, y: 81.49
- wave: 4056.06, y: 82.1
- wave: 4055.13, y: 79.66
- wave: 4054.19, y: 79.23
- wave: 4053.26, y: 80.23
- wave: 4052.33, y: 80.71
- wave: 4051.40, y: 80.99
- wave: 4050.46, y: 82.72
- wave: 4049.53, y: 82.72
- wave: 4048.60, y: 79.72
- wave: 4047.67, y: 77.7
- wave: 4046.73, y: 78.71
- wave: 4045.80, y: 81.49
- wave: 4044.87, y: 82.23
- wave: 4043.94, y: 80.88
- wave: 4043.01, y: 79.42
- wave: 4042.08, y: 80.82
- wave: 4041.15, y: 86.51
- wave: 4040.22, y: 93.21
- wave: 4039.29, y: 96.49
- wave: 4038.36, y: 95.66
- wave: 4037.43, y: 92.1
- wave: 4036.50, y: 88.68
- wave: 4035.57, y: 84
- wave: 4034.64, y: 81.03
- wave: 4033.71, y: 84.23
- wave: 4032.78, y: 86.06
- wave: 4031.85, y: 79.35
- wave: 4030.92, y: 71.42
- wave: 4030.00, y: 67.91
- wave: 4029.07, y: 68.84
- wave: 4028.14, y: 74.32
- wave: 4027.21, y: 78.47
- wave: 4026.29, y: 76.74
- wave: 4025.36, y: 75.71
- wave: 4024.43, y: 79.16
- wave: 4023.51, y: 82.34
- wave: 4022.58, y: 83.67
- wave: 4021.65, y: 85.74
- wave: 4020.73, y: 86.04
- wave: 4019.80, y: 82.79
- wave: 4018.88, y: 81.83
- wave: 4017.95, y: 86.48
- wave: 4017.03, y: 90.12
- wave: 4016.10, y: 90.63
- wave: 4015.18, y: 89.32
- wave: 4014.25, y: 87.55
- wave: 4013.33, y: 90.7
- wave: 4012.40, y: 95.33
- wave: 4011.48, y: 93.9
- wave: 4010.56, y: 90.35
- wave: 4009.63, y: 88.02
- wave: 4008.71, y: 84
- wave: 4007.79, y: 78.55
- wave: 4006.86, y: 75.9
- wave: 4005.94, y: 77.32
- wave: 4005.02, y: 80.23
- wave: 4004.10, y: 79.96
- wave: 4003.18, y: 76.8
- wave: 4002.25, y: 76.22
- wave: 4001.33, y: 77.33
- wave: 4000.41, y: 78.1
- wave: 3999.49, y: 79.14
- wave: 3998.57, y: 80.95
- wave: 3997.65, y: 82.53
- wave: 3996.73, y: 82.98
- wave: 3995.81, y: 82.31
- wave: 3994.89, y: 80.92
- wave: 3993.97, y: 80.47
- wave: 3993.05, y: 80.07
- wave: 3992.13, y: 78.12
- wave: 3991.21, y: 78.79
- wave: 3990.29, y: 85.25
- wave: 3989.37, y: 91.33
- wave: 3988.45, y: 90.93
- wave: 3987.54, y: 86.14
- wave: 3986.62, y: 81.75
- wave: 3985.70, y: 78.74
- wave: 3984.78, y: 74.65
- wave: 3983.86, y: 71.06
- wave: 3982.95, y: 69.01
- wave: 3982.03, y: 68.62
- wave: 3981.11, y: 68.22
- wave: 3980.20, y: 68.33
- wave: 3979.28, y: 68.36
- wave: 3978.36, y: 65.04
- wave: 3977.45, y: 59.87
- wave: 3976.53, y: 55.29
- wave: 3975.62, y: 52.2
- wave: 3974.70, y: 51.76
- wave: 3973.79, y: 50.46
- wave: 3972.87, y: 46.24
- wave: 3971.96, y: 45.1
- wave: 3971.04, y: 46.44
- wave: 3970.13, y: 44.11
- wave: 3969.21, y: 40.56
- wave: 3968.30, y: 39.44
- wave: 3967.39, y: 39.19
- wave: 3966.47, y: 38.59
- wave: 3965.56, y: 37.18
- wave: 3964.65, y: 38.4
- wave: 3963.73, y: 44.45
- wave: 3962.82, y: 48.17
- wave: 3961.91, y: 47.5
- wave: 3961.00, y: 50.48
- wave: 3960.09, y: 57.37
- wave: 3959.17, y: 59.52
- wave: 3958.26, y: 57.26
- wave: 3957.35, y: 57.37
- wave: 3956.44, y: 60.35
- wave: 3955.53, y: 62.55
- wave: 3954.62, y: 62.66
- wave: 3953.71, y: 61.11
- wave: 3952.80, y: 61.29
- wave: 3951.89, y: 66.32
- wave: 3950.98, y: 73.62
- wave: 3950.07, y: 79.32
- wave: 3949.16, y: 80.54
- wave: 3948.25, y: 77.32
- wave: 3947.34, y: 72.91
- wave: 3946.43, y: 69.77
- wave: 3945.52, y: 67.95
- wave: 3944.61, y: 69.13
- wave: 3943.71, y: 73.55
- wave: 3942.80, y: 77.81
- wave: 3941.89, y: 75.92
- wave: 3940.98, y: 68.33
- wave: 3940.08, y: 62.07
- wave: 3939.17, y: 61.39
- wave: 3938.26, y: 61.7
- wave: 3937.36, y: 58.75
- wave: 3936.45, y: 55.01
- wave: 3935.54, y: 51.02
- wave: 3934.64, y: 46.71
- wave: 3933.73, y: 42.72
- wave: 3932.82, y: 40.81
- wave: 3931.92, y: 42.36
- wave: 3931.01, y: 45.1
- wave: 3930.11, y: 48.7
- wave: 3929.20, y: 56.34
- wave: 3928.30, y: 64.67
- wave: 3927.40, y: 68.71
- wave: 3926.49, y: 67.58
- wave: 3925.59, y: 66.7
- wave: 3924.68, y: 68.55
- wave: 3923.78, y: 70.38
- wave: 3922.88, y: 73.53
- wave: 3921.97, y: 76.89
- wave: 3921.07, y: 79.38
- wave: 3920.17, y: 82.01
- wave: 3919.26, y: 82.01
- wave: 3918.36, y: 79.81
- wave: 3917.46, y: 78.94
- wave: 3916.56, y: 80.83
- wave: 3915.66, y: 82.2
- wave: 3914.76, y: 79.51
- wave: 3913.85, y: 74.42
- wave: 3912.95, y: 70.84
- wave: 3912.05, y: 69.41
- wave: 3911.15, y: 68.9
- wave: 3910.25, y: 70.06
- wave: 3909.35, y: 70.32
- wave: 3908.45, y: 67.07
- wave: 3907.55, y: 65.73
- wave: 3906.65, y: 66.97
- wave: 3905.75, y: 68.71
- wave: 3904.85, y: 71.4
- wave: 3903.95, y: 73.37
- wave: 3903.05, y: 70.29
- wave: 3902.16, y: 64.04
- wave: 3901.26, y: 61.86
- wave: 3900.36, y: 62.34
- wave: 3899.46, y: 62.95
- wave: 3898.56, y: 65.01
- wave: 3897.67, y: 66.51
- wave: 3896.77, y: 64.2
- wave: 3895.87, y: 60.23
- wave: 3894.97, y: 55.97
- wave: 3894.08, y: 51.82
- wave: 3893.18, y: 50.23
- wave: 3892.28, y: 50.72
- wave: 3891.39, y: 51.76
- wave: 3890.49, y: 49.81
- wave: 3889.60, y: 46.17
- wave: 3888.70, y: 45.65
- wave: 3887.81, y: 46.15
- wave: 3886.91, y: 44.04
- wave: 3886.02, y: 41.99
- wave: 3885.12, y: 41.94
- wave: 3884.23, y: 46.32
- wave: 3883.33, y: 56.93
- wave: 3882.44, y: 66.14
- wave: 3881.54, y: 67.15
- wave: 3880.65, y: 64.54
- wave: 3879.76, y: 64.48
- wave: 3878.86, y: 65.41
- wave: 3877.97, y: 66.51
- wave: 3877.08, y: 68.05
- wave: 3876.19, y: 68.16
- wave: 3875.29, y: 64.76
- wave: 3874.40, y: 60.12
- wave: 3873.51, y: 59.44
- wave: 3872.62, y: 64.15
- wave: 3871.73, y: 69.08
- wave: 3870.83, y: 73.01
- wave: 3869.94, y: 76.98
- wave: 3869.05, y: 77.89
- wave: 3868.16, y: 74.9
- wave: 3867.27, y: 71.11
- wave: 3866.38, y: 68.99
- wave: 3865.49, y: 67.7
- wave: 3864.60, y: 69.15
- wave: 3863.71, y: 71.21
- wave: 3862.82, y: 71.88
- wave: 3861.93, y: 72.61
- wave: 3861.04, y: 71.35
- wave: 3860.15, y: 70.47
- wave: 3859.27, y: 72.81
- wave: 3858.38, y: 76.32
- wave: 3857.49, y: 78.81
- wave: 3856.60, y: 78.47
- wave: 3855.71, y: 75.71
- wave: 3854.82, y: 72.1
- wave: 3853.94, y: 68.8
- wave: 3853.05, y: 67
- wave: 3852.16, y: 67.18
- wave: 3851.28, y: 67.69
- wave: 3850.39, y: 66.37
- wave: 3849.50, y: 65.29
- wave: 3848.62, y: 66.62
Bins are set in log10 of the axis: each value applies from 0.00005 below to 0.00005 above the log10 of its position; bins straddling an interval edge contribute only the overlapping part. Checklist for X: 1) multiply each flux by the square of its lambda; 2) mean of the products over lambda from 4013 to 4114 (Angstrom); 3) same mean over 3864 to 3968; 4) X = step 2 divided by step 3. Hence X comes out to 1.31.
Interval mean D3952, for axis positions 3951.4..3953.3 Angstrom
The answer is 63.9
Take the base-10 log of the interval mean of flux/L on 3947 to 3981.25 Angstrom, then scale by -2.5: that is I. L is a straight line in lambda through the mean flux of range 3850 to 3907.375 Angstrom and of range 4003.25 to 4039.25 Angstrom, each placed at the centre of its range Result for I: 0.33 mag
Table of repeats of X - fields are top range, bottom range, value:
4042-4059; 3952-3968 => 1.62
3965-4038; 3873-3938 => 1.26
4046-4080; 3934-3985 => 1.40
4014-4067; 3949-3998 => 1.33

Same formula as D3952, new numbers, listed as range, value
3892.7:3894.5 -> 50.8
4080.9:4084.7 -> 80.1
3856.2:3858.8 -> 77.8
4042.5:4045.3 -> 80.9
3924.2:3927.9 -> 67.9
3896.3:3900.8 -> 64.2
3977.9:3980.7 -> 67.4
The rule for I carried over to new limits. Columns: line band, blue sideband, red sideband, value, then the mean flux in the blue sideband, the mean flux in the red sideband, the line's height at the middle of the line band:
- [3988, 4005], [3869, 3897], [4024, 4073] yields -0.11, 58.4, 80.4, 73.5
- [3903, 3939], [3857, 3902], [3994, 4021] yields 0.05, 62.7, 83.6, 69.5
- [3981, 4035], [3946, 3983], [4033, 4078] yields -0.19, 57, 80.9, 68.4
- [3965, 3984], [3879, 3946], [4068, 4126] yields 0.23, 63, 71.9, 66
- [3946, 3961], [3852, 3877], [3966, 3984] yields -0.15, 70.7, 54.1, 57.3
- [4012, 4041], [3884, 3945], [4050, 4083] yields -0.14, 63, 78.1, 74.1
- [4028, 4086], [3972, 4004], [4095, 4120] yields -0.18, 73.2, 64.4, 68.1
